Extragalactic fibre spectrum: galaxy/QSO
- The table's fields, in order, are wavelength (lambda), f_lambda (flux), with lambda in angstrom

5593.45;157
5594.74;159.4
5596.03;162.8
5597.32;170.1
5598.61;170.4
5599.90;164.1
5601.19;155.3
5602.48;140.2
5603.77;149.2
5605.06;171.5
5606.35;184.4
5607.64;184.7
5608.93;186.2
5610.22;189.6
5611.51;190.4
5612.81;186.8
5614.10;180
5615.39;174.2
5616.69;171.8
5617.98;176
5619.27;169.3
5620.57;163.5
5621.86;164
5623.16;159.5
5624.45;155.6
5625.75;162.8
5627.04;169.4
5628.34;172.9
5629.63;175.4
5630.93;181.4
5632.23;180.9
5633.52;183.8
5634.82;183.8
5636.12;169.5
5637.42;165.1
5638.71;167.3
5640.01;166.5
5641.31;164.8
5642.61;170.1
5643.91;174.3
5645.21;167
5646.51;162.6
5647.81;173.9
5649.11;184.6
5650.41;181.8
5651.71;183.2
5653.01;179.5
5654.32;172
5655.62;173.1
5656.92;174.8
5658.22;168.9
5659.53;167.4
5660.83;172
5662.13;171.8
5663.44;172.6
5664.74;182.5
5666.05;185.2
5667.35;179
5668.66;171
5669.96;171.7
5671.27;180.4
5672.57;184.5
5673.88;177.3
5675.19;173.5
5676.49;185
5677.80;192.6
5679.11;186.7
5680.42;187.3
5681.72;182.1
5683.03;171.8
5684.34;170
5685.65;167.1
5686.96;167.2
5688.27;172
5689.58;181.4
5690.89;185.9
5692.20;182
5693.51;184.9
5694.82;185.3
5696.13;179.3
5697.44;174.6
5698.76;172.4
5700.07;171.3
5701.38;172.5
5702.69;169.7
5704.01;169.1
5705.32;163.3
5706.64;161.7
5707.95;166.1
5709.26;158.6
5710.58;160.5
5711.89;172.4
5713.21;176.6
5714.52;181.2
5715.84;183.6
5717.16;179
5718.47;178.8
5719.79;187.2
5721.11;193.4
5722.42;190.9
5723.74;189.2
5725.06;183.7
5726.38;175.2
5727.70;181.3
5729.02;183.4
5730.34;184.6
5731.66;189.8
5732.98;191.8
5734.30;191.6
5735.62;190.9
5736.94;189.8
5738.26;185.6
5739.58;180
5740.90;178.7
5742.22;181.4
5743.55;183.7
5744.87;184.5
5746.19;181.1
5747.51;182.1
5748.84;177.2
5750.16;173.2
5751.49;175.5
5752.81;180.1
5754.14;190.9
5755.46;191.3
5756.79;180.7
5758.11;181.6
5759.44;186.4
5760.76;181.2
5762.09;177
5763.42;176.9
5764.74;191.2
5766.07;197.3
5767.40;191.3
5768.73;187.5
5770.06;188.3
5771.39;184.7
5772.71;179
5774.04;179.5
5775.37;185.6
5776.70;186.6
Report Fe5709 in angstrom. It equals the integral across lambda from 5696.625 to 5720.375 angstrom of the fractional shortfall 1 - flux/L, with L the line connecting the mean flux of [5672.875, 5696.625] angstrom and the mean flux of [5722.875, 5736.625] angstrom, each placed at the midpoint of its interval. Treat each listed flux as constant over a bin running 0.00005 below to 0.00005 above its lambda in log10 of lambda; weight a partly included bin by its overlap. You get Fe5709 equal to 1.4 angstrom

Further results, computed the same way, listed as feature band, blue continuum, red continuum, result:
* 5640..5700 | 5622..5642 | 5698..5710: -2.8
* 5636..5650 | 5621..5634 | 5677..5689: 0.2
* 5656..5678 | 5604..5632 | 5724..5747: 0.2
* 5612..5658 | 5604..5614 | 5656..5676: 1.8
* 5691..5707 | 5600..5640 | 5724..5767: 0.4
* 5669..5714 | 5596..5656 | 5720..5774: 0.9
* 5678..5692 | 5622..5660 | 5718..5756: 0.0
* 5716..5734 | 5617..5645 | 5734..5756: -0.4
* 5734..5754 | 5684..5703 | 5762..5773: 0.1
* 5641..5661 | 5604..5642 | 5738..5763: 0.3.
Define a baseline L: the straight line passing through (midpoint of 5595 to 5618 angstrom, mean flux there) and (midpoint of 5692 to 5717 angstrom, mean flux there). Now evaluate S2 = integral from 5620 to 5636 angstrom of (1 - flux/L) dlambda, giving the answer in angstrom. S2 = 0.1 angstrom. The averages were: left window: 172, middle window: 171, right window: 173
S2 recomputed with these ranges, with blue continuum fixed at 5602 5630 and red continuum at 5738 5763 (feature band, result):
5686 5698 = -0.10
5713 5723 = -0.27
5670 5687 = -0.26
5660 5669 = -0.05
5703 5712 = 0.72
